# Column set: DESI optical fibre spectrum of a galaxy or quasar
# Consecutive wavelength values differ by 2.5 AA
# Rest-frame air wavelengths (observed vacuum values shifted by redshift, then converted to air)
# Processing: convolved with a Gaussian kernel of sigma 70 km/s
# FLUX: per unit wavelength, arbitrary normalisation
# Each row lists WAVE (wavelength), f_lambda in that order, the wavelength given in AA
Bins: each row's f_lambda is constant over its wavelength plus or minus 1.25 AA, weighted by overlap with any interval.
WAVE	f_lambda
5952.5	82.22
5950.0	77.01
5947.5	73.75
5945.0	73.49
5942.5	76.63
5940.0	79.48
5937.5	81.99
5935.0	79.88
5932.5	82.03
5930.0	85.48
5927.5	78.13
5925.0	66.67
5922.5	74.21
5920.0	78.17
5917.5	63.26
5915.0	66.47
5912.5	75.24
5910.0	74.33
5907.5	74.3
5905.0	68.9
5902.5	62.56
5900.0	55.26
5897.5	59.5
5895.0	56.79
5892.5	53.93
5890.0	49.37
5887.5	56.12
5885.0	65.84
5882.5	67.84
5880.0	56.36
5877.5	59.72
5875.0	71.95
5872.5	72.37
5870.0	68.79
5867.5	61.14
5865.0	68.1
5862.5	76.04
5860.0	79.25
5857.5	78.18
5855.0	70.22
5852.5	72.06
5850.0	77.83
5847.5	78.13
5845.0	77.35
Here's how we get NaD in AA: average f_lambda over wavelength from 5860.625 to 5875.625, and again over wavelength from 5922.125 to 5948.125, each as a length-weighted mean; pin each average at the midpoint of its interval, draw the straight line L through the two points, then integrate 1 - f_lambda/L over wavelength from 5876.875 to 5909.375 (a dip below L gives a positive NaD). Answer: 5.40 AA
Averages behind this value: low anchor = 70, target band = 60.8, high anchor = 77.6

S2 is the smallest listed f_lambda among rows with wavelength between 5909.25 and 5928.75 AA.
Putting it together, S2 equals 63.26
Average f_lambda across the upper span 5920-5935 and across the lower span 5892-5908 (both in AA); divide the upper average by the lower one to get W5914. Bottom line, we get 1.26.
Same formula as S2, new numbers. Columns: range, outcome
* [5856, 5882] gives 56.36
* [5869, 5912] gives 49.37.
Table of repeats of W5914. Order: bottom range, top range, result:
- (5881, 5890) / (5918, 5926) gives 1.18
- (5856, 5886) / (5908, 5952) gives 1.10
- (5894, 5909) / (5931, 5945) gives 1.26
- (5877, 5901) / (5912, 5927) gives 1.22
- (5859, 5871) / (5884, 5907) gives 0.84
